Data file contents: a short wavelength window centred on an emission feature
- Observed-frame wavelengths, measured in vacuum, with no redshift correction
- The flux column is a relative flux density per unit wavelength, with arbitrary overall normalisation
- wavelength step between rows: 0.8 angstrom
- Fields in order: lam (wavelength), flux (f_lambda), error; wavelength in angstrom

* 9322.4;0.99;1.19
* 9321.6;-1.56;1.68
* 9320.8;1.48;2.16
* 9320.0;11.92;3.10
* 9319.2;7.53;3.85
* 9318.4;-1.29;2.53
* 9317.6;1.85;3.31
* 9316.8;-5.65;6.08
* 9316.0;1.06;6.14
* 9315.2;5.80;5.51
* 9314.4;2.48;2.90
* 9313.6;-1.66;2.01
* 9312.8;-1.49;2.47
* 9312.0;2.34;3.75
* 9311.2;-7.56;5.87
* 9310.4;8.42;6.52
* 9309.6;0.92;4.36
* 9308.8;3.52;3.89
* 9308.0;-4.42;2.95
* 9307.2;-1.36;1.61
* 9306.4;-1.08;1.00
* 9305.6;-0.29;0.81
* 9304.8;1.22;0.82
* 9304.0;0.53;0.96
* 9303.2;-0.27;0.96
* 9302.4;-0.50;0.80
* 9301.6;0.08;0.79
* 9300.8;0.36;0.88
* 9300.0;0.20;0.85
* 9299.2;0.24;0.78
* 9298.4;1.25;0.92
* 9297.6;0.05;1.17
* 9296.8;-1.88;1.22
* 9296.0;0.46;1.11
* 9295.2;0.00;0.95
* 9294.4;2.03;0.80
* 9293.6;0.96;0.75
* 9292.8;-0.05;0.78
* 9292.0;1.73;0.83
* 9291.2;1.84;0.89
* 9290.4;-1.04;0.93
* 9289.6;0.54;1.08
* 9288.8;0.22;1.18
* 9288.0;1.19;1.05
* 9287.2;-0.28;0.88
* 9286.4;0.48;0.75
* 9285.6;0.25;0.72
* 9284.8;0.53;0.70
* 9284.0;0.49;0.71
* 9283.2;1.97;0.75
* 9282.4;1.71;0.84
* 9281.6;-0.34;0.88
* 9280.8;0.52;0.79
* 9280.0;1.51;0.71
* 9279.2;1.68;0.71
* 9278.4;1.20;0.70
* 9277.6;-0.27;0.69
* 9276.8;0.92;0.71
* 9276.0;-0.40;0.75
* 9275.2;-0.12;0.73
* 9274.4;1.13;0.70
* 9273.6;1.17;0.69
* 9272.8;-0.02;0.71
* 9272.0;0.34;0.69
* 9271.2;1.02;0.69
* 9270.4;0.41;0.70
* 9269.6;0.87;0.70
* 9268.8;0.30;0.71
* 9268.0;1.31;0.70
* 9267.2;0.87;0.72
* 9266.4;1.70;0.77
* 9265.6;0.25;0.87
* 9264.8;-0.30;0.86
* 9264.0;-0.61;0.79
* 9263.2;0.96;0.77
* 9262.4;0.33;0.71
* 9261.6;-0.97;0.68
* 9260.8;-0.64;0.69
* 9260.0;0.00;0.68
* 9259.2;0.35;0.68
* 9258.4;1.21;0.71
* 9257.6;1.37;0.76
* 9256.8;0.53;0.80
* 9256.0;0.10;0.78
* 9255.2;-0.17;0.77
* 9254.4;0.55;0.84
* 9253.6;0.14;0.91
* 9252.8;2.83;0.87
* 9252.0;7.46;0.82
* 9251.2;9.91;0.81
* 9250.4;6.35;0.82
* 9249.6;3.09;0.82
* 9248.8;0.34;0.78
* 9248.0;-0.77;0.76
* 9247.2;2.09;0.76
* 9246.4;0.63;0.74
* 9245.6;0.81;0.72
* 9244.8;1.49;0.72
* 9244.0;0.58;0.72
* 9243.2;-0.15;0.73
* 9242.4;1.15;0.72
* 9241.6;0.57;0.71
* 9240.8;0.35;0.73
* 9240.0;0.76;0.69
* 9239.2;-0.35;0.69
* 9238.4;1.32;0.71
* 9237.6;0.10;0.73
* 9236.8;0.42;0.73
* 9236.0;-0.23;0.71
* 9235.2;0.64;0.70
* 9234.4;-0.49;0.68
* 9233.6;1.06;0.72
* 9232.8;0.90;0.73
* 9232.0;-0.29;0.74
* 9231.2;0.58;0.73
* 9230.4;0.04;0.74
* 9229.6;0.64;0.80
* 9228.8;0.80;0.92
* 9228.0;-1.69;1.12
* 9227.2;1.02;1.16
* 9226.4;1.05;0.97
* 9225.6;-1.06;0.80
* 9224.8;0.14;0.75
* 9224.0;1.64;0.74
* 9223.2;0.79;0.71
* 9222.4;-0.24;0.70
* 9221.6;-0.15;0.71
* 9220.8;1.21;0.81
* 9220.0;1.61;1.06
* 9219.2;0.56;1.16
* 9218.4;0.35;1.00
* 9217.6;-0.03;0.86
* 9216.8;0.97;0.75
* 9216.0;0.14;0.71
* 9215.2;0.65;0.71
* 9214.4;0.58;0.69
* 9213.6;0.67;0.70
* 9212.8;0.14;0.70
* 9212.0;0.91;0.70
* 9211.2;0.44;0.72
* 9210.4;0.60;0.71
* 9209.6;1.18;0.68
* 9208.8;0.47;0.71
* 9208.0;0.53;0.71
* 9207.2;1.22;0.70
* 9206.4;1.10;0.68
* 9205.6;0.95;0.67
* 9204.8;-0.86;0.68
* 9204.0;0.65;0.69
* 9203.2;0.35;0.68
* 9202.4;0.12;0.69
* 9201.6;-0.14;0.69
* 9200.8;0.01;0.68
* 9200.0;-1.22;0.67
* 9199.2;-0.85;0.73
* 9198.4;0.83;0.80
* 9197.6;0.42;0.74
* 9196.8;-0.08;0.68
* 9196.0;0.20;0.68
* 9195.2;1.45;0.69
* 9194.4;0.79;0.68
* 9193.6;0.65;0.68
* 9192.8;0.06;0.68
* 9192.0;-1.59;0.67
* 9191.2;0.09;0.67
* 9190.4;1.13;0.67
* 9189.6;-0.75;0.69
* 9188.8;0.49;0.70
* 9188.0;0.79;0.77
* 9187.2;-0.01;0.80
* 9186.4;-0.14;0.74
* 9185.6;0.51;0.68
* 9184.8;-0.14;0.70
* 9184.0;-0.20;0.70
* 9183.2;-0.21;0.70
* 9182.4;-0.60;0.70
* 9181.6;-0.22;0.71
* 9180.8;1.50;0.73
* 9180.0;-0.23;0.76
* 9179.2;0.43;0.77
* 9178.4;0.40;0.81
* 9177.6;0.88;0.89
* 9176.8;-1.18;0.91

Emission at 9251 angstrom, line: H-beta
